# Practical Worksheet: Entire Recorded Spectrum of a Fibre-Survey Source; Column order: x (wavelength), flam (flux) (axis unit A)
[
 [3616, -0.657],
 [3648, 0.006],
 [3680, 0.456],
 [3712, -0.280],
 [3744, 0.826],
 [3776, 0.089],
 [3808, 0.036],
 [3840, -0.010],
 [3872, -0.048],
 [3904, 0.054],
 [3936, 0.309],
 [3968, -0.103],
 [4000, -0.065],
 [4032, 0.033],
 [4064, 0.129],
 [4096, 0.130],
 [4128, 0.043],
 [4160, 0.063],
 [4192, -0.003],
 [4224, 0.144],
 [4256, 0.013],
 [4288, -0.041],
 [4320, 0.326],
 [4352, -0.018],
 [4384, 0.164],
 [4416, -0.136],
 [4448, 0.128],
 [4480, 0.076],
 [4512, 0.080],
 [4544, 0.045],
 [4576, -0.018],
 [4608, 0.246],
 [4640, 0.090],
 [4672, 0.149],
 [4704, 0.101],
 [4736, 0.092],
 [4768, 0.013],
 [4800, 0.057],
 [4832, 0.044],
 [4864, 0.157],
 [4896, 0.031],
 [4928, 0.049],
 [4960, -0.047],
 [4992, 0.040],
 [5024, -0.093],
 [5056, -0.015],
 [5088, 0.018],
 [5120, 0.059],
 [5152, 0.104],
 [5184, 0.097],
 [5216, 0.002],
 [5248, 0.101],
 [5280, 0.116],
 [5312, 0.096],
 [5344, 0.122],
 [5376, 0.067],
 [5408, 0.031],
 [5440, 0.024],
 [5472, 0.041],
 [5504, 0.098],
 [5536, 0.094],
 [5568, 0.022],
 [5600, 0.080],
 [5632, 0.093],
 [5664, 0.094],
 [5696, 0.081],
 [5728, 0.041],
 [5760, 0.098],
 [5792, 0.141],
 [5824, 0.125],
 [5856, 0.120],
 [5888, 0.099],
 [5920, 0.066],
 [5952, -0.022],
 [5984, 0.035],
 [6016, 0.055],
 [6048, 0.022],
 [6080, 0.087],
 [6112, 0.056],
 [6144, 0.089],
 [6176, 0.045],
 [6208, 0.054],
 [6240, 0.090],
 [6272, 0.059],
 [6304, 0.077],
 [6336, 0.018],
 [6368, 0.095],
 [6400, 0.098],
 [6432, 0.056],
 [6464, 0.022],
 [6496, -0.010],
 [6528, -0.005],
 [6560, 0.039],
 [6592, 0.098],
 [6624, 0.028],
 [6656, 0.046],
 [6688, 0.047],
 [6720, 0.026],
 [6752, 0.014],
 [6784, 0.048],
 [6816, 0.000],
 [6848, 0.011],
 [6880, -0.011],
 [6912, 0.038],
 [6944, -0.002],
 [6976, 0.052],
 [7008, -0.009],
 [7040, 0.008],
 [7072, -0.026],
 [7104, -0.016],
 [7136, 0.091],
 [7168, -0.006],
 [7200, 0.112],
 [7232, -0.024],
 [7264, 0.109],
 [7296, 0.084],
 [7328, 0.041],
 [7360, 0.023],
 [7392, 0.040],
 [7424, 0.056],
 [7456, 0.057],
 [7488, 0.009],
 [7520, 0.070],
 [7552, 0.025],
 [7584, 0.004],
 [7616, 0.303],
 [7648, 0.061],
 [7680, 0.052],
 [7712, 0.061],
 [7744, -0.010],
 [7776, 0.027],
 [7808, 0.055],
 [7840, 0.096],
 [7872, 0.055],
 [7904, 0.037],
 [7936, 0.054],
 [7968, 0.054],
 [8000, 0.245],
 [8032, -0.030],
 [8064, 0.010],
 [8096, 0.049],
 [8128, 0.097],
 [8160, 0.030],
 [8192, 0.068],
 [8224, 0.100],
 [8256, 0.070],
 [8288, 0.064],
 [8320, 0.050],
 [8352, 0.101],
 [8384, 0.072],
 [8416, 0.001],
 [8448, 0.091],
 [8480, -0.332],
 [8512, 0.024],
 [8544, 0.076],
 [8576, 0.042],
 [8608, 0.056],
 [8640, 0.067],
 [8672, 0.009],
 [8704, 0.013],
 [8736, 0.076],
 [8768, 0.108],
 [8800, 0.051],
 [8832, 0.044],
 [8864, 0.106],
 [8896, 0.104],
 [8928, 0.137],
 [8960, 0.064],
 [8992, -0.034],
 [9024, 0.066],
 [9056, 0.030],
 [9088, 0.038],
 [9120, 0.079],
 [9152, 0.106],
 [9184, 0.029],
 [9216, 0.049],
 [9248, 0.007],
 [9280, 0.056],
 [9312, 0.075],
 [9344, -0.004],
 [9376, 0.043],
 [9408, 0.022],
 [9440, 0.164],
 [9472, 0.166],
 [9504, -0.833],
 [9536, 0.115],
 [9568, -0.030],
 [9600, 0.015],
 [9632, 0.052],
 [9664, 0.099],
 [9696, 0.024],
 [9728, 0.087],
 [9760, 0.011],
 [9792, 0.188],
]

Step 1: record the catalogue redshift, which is 1.14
